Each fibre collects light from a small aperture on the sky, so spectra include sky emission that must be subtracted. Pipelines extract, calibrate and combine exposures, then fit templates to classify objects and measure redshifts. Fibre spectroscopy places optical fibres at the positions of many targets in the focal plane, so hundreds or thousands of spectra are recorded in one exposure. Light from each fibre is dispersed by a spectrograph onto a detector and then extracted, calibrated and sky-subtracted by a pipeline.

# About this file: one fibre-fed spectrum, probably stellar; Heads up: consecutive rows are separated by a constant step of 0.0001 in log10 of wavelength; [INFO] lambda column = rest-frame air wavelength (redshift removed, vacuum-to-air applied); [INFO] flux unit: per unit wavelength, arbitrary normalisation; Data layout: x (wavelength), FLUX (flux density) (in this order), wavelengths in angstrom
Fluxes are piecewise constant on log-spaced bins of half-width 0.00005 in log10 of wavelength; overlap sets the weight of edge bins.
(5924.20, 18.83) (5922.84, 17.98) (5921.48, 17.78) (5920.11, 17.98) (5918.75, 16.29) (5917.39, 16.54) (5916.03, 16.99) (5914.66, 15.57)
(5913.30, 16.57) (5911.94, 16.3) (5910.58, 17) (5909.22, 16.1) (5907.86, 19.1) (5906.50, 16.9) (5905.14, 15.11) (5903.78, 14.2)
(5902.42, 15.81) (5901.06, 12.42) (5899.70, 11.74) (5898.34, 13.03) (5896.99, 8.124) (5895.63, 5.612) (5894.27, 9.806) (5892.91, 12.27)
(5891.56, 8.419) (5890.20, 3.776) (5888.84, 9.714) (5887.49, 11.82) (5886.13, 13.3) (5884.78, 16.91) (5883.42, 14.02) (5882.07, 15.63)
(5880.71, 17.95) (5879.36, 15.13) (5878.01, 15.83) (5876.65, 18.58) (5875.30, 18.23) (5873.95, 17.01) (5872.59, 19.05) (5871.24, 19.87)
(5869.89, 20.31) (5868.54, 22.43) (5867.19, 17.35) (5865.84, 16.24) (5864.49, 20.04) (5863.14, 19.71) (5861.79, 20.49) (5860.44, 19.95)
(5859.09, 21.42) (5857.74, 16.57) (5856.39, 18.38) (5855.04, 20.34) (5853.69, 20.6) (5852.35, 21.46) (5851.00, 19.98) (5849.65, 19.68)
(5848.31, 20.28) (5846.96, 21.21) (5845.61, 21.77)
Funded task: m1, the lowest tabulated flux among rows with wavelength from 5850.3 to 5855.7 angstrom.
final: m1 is 19.98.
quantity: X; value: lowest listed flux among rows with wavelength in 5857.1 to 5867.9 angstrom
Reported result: 16.24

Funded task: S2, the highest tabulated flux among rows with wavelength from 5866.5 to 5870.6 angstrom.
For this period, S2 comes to 22.43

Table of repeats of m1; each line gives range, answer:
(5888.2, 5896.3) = 3.776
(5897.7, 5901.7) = 11.74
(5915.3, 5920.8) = 16.29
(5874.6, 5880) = 15.13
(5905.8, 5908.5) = 16.9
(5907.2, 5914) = 16.1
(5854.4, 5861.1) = 16.57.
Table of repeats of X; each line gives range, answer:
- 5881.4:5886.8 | 13.3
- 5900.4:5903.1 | 12.42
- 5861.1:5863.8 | 19.71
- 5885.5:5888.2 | 11.82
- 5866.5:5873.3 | 17.35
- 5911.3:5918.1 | 15.57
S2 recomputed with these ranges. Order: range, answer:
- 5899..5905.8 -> 15.81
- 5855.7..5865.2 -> 21.42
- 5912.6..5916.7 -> 16.99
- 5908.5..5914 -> 17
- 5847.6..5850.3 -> 20.28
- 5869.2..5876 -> 20.31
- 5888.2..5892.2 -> 9.714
